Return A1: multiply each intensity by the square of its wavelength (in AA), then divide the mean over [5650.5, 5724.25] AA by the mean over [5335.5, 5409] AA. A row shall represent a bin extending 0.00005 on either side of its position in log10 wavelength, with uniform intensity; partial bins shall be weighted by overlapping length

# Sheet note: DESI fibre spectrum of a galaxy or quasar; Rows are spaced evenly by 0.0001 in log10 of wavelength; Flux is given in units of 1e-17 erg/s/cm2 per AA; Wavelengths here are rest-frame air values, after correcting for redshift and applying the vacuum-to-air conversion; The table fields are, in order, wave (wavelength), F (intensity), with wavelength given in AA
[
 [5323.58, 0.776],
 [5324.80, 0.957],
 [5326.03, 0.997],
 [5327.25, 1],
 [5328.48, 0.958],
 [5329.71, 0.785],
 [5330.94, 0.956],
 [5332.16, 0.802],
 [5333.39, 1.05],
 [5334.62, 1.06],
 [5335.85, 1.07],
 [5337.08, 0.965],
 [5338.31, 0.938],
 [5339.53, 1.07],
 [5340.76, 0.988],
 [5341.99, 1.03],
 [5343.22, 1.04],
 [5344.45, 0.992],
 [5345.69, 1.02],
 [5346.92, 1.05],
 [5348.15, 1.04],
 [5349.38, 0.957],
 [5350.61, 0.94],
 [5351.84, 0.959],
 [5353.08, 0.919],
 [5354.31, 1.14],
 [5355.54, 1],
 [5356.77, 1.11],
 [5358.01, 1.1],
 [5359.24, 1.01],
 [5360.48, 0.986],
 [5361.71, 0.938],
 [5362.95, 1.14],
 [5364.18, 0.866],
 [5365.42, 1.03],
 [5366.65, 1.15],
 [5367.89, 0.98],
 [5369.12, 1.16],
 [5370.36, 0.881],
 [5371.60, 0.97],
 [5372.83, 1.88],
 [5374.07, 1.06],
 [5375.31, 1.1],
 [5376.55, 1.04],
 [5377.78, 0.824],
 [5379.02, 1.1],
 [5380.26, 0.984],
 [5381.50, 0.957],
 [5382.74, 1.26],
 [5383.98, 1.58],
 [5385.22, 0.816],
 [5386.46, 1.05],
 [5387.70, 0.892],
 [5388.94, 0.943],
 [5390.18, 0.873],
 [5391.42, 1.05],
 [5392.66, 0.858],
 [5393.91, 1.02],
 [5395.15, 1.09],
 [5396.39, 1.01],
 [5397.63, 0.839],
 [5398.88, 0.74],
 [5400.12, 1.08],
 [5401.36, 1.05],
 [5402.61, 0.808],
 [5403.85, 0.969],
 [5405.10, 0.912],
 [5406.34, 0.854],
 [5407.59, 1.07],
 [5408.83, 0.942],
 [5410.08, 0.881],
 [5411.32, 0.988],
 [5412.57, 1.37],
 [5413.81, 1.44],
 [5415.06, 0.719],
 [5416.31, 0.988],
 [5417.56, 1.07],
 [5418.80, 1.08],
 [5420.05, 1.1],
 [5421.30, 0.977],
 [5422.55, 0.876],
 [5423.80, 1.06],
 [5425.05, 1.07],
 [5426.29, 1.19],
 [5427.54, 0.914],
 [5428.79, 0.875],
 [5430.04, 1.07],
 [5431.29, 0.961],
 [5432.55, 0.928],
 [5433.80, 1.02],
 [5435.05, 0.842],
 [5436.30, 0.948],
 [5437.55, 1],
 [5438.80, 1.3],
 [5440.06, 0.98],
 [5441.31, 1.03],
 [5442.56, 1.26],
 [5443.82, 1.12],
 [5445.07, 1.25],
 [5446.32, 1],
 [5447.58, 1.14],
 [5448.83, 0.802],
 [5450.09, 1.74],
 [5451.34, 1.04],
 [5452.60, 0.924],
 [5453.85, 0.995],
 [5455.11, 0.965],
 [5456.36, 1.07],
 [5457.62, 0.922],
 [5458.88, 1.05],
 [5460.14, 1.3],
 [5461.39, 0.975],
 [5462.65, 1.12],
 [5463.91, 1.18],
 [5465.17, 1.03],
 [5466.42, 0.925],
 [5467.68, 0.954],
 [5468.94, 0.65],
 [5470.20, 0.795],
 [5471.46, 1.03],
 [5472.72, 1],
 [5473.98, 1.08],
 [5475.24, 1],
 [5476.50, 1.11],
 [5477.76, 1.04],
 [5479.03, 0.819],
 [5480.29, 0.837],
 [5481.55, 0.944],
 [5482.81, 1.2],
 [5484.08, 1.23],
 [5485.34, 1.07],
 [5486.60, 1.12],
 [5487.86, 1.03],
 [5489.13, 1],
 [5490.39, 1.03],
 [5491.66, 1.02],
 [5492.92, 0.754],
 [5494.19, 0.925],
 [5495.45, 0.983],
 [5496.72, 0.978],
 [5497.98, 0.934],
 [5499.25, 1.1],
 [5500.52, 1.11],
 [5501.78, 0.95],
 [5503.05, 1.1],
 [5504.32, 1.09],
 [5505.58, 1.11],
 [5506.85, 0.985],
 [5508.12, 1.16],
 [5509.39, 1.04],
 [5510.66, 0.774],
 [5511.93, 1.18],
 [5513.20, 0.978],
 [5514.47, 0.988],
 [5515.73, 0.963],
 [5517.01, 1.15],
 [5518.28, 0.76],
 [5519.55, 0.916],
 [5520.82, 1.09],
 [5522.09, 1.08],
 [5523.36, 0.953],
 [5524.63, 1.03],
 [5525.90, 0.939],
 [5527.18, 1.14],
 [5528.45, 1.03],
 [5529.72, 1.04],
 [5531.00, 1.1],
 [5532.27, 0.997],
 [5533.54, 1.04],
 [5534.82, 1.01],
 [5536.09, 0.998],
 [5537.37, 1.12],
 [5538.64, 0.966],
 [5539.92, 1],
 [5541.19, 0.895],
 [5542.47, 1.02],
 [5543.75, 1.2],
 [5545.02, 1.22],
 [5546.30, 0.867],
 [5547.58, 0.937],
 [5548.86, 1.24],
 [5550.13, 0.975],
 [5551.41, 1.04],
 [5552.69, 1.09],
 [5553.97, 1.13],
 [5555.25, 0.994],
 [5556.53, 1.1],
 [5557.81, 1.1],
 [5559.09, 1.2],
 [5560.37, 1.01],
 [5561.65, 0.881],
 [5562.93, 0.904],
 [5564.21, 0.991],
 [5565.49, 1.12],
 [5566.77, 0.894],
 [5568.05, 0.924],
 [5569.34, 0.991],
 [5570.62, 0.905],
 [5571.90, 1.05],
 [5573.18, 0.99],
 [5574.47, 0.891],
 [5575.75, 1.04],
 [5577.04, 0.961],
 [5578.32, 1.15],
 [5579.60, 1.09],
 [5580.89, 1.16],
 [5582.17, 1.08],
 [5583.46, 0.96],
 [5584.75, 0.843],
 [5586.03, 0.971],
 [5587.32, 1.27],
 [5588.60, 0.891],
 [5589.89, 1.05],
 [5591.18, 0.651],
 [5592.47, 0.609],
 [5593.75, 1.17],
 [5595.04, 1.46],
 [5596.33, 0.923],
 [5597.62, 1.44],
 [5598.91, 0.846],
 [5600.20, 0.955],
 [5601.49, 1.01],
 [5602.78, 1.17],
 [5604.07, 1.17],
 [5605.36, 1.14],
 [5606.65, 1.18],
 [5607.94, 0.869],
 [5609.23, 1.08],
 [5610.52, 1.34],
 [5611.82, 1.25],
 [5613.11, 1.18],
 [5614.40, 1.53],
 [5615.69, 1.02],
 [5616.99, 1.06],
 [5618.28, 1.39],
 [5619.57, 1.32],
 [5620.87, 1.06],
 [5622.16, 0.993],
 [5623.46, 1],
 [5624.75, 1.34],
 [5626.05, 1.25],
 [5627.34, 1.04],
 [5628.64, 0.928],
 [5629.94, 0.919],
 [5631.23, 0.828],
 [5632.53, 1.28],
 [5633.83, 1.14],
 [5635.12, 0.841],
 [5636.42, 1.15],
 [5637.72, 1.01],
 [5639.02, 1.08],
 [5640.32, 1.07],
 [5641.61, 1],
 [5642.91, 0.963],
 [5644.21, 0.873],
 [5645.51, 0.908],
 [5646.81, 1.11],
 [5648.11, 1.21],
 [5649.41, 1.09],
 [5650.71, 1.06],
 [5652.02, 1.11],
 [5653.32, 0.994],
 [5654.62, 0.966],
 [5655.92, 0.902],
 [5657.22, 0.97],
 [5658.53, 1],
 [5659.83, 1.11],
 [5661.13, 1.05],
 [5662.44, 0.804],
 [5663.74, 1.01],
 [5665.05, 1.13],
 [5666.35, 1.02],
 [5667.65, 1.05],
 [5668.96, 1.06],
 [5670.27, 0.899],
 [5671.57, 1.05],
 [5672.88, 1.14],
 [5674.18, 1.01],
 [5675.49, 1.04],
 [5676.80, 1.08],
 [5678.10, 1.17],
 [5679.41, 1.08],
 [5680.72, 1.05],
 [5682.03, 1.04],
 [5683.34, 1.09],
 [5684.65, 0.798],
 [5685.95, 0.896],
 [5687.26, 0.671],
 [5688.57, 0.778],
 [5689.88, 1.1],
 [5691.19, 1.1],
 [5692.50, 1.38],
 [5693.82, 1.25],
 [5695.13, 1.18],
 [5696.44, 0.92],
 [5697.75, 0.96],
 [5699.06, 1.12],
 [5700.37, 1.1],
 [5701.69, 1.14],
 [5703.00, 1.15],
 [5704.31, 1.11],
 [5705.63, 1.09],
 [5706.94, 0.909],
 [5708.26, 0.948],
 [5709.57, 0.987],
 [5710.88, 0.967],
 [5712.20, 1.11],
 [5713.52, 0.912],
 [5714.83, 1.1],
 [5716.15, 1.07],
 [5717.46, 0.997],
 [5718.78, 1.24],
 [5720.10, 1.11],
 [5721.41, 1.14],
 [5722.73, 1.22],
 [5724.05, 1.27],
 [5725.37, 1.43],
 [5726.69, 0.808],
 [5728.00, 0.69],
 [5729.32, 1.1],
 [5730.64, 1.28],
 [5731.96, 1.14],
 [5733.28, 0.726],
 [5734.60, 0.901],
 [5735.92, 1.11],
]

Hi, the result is 1.15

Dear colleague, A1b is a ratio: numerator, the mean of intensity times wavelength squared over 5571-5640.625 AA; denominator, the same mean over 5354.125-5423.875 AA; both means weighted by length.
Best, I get 1.1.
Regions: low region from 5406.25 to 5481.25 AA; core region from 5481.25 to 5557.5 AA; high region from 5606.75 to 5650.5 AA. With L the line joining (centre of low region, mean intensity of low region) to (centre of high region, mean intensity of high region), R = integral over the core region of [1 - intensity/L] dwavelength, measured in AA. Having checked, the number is 1.8 AA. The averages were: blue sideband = 1.03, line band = 1.03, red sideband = 1.1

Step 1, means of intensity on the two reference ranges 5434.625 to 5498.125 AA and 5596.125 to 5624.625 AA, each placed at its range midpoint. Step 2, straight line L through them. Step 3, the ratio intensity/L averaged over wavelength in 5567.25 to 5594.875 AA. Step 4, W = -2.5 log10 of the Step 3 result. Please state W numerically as 0.13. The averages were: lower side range 1.03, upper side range 1.14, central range 0.991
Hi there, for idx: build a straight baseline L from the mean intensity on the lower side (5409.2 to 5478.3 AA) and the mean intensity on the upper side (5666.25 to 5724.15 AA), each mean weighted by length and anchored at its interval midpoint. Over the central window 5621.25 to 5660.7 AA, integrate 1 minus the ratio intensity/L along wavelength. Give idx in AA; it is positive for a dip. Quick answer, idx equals 0.5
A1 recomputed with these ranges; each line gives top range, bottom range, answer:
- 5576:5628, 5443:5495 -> 1.12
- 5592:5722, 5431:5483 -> 1.11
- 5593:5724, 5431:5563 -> 1.10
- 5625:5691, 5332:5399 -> 1.10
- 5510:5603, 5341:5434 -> 1.06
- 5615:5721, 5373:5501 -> 1.11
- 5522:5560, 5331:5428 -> 1.09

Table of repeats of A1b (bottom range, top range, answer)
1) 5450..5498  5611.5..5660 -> 1.13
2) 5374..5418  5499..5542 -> 1.06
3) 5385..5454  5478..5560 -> 1.05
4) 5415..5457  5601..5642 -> 1.14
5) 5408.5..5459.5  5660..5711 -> 1.08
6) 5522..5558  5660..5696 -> 1.04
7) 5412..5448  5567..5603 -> 1.02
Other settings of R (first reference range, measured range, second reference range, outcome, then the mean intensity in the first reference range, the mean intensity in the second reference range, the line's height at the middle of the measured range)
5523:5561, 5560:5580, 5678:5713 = 1.14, 1.05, 1.04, 1.05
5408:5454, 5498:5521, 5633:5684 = 0.55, 1.05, 1.03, 1.05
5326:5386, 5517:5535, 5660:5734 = 0.47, 1.03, 1.05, 1.04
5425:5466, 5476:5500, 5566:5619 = 1.24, 1.06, 1.06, 1.06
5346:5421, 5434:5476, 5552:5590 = -0.76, 1.03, 1.02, 1.02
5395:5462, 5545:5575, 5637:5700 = 0.42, 1.03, 1.03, 1.03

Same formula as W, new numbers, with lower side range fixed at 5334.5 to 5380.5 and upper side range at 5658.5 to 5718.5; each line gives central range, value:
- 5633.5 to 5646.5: 0.04 mag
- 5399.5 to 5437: 0.04 mag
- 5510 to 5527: 0.05 mag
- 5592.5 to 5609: -0.06 mag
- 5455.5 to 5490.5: 0.02 mag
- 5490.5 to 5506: 0.04 mag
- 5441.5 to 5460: -0.06 mag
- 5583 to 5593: 0.15 mag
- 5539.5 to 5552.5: 0.00 mag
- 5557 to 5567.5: 0.03 mag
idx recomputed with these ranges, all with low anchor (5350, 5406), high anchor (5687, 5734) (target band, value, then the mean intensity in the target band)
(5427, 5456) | -0.5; 1.05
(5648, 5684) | 0.6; 1.04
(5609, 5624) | -2.0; 1.19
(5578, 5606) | 0.1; 1.04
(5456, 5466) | -0.4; 1.08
